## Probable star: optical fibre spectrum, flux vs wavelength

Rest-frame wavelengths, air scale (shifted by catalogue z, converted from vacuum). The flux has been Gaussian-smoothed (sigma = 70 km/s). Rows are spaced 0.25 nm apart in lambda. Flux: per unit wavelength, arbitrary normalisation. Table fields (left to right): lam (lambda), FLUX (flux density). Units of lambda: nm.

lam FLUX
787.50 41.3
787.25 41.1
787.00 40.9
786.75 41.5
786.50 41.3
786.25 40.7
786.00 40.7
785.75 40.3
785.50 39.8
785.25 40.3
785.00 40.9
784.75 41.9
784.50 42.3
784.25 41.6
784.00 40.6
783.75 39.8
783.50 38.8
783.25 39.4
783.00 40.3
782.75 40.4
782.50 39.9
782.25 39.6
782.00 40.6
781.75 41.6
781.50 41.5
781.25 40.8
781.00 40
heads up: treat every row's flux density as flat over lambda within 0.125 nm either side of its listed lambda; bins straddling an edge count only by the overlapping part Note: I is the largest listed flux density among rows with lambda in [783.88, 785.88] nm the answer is 42.3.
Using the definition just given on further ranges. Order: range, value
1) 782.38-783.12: 40.4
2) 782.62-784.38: 41.6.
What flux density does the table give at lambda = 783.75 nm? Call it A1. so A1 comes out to 39.8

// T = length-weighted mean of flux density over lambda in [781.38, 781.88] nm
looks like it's 41.5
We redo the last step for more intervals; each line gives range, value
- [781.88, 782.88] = 40.1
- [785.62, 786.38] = 40.6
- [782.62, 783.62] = 39.7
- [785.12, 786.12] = 40.3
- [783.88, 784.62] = 41.5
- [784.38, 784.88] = 42.1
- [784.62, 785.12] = 41.4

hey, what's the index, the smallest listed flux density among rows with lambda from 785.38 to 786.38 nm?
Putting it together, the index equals 39.8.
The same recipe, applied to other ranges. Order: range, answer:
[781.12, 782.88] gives 39.6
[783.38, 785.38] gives 38.8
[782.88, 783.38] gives 39.4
